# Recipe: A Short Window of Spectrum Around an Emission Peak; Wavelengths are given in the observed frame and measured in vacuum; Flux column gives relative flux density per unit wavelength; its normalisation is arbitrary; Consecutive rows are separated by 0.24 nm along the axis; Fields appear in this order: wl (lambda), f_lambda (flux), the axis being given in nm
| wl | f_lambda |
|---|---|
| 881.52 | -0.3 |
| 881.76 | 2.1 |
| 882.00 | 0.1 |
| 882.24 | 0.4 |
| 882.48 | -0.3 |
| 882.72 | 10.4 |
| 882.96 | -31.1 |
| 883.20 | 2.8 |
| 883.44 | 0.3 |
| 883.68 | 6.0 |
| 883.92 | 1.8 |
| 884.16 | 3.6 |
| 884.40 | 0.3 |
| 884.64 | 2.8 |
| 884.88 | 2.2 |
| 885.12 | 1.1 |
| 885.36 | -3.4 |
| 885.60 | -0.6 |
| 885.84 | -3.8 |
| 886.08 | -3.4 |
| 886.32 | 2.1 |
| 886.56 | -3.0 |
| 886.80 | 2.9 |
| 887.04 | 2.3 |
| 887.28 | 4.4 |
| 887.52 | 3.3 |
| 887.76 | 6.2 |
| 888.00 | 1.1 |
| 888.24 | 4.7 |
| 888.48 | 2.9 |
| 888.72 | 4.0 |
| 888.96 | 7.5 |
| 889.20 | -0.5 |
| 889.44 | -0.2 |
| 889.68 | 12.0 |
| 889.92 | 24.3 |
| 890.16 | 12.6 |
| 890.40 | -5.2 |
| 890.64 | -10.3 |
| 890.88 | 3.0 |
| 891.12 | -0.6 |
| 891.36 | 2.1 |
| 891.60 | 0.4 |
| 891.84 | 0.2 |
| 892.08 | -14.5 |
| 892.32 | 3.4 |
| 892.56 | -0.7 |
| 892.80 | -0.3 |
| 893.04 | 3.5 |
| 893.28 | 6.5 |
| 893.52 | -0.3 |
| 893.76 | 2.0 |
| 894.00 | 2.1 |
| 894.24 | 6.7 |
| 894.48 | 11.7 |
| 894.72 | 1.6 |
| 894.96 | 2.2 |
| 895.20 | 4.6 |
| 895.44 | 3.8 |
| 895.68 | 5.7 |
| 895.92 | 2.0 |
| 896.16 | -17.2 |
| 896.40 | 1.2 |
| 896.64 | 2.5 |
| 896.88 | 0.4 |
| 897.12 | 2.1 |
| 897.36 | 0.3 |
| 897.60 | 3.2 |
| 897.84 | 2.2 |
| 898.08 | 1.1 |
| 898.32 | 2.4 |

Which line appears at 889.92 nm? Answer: H-gamma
